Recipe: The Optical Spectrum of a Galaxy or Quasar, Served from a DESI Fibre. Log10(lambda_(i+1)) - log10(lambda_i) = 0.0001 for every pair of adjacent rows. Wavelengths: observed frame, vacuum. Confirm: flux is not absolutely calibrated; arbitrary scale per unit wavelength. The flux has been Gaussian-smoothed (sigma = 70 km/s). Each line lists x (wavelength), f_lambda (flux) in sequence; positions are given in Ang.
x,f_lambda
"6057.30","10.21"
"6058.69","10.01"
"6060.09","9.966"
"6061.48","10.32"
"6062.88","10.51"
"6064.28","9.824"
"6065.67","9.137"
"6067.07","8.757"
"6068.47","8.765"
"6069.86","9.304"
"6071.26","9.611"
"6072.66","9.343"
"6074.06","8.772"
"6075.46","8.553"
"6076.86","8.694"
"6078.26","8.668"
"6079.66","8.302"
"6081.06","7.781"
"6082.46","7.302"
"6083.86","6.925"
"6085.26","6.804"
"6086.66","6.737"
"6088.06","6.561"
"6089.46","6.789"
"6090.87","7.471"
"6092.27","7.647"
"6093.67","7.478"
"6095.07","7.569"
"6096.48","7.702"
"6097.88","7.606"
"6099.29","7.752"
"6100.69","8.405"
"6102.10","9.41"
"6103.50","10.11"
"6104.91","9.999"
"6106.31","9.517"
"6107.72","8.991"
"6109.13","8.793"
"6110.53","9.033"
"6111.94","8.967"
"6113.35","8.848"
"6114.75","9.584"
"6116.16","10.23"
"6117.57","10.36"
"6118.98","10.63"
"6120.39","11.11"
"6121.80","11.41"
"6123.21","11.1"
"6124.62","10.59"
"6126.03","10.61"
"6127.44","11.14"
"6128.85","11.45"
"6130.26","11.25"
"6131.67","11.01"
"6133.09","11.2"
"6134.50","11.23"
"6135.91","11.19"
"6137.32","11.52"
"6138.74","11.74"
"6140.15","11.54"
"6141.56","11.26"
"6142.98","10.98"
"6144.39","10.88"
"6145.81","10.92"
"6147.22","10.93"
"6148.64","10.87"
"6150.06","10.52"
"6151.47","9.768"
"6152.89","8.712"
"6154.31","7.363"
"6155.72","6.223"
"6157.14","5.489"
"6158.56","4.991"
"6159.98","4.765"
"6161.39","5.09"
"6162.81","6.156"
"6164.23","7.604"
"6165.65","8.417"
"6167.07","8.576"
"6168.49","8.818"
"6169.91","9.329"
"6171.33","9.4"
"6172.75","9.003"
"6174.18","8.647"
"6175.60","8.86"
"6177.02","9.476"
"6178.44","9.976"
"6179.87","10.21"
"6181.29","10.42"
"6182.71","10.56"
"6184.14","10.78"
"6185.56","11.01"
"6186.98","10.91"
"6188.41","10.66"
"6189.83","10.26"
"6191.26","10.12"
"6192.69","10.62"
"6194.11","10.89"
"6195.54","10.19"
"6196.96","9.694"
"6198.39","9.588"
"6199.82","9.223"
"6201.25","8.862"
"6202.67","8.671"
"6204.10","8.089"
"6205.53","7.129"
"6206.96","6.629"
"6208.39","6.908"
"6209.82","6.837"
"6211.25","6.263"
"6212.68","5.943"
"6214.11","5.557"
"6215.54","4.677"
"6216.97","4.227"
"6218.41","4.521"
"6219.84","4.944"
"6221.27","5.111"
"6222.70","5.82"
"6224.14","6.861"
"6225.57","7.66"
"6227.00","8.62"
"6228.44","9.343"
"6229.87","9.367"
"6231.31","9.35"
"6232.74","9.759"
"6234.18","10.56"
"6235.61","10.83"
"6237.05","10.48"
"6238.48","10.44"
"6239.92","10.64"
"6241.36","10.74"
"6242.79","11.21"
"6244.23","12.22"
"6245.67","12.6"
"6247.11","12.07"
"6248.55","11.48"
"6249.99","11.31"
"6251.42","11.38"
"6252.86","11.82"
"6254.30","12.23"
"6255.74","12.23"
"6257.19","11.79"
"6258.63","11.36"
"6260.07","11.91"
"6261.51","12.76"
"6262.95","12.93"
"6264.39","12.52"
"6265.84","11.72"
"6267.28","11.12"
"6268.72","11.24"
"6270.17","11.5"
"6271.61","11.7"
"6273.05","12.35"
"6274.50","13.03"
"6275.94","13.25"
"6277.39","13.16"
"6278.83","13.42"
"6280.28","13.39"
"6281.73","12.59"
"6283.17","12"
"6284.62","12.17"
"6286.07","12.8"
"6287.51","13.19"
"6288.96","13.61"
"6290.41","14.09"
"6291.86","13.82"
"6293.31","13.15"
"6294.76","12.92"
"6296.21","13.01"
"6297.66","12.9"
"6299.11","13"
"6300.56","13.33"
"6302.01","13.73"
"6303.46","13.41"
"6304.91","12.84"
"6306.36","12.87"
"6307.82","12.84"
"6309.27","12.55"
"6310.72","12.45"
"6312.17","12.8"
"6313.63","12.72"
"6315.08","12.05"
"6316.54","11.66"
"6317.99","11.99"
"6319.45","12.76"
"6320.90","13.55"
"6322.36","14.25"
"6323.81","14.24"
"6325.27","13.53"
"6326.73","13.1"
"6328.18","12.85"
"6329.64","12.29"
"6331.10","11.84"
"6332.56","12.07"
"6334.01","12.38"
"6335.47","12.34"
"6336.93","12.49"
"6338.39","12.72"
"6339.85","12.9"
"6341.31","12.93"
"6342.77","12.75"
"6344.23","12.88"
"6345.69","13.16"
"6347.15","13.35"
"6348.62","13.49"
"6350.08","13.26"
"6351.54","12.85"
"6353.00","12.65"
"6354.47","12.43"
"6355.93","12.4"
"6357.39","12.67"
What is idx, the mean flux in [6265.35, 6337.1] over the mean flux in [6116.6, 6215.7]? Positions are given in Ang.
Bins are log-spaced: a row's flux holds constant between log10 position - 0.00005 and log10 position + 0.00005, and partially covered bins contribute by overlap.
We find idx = 1.4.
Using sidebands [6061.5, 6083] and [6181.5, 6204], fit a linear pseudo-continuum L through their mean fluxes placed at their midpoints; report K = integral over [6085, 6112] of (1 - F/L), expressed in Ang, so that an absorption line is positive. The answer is 3.0 Ang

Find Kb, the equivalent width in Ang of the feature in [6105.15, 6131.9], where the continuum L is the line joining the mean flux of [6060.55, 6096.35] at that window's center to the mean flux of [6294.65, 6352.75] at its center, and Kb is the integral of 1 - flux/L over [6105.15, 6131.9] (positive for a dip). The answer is -3.4 Ang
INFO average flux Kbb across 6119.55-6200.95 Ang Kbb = 9.75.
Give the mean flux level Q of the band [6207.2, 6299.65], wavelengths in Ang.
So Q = 10.6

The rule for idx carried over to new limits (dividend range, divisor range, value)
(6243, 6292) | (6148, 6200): 1.37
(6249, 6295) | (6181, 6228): 1.53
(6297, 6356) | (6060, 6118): 1.49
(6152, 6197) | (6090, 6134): 0.92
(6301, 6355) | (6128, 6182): 1.37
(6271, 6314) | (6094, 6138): 1.31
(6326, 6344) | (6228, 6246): 1.19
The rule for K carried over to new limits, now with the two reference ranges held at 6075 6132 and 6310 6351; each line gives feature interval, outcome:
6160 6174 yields 3.01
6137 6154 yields -1.78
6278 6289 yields -0.76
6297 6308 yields -0.70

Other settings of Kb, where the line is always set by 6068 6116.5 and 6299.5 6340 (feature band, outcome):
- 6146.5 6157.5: 0.8 Ang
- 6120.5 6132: -2.6 Ang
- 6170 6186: 0.4 Ang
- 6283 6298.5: -1.1 Ang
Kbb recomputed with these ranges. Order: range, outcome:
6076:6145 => 9.43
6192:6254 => 8.84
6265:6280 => 12.3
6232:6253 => 11.2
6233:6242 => 10.6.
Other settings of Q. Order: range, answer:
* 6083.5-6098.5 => 7.21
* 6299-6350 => 12.9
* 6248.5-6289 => 12.3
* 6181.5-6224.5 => 8.08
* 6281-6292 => 13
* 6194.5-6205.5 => 9.11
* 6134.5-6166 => 9.01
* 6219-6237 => 8.25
